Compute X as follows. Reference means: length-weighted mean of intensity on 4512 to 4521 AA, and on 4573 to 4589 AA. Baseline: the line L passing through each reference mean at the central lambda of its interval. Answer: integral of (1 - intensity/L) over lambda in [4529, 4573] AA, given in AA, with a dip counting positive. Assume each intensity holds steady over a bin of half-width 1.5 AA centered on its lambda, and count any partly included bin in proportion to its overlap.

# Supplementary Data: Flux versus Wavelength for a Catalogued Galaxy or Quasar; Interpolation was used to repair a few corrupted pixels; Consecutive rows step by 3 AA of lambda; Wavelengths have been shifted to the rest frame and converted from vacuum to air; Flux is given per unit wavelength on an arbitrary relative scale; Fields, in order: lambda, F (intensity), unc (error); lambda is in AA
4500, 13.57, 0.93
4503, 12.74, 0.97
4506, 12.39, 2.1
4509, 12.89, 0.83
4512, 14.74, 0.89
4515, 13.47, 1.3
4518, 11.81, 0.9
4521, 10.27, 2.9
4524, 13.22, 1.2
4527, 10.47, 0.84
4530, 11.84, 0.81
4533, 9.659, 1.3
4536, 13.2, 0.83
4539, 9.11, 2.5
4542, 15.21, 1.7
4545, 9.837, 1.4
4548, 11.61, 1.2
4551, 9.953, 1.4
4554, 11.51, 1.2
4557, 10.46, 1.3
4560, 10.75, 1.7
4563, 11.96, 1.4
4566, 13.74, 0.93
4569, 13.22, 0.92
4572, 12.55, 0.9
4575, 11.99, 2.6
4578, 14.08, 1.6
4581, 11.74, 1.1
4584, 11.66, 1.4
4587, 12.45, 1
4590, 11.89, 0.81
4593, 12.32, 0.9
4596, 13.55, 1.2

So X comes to 2.99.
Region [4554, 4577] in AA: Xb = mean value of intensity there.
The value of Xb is 12.1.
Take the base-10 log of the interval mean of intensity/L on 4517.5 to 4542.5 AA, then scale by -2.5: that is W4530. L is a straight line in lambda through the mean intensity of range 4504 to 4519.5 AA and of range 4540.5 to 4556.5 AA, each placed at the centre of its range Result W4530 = 0.07 mag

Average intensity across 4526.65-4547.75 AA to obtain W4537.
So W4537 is 11.4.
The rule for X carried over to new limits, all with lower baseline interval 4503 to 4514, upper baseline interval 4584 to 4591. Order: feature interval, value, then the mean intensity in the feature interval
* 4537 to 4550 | 1.31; 11.5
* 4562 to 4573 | -0.48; 12.9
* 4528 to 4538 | 1.17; 11.4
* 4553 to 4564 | 1.23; 11.1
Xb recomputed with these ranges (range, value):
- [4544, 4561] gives 10.7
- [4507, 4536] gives 12.1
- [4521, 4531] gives 11.6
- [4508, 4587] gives 12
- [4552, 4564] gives 11.1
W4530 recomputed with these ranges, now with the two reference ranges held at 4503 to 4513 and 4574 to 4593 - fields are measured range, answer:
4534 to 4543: 0.05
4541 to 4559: 0.13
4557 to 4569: 0.04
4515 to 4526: 0.10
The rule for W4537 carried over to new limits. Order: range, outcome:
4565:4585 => 12.7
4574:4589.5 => 12.4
